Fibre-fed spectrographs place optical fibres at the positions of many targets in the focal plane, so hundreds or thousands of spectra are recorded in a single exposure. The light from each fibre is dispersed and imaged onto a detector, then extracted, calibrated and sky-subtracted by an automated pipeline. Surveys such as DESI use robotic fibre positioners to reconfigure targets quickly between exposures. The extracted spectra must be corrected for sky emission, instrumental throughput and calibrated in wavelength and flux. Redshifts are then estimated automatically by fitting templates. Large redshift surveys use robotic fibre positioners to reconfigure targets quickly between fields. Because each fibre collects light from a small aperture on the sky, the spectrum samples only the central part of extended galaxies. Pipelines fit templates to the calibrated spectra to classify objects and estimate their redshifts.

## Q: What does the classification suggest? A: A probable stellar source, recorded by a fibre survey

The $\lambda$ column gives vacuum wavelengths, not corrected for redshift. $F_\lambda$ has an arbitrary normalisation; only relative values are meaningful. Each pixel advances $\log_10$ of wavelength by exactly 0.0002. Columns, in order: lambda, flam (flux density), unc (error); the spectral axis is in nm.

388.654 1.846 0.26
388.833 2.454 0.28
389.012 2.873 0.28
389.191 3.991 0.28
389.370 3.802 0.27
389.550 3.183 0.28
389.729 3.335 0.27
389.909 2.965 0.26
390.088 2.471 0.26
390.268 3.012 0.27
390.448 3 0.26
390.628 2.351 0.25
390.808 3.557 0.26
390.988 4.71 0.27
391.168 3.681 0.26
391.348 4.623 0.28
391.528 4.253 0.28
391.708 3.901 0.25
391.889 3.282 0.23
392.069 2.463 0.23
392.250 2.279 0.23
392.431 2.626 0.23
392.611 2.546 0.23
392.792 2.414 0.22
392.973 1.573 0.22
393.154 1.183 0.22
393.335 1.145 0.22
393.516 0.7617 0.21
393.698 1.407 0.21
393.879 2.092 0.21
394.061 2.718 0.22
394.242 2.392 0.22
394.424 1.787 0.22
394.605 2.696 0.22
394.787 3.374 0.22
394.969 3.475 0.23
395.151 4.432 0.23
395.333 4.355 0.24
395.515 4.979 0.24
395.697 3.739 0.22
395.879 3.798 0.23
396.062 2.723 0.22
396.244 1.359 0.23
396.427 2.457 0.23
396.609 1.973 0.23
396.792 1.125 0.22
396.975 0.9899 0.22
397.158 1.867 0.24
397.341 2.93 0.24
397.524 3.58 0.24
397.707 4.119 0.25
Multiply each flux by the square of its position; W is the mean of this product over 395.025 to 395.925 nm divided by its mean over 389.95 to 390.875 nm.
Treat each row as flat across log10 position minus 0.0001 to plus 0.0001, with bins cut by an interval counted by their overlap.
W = 1.5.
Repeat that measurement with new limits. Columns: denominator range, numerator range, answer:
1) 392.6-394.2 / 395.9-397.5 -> 1.21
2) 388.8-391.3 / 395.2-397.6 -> 0.87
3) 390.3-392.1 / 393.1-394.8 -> 0.54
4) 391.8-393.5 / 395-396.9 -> 1.49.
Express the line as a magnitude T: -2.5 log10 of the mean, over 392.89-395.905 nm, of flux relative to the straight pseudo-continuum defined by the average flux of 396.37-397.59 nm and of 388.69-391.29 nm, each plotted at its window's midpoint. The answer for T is -0.10 mag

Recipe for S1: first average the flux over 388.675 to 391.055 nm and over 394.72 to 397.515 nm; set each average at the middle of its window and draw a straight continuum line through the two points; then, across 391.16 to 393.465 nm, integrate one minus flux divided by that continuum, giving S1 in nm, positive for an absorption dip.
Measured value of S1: 0.28 nm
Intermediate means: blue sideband 3.15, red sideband 2.92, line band 2.7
